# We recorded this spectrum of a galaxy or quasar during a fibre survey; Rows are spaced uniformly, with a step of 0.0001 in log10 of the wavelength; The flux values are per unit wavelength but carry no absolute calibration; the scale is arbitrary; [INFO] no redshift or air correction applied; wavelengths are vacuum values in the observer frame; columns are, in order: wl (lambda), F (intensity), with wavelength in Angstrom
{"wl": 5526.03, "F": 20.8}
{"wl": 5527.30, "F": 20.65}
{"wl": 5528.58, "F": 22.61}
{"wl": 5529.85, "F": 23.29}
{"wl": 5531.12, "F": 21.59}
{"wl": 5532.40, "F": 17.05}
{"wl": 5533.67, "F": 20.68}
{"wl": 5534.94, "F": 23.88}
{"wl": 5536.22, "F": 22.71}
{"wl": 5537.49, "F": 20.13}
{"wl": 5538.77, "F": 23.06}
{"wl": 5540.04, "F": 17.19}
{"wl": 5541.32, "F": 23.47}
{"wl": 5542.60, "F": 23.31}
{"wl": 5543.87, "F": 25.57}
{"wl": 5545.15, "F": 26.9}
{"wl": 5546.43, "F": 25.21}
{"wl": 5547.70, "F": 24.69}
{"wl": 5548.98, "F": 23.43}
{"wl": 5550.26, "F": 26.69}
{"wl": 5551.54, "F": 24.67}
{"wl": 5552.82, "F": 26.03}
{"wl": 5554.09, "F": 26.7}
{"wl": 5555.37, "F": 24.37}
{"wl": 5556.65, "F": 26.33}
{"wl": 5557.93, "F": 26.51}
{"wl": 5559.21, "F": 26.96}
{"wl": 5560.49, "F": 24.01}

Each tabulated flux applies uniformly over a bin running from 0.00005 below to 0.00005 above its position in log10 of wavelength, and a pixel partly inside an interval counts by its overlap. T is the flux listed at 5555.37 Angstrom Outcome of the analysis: 24.37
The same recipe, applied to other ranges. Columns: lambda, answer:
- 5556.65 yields 26.33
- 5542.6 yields 23.31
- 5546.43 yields 25.21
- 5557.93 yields 26.51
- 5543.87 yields 25.57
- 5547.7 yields 24.69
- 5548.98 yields 23.43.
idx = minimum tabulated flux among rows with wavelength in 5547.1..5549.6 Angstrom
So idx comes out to 23.43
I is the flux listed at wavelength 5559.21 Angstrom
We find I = 26.96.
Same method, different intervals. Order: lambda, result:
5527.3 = 20.65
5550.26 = 26.69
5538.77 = 23.06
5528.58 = 22.61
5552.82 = 26.03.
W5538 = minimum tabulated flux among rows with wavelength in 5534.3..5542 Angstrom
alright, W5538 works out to 17.19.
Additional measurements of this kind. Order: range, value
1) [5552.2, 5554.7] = 26.03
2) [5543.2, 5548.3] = 24.69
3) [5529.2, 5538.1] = 17.05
